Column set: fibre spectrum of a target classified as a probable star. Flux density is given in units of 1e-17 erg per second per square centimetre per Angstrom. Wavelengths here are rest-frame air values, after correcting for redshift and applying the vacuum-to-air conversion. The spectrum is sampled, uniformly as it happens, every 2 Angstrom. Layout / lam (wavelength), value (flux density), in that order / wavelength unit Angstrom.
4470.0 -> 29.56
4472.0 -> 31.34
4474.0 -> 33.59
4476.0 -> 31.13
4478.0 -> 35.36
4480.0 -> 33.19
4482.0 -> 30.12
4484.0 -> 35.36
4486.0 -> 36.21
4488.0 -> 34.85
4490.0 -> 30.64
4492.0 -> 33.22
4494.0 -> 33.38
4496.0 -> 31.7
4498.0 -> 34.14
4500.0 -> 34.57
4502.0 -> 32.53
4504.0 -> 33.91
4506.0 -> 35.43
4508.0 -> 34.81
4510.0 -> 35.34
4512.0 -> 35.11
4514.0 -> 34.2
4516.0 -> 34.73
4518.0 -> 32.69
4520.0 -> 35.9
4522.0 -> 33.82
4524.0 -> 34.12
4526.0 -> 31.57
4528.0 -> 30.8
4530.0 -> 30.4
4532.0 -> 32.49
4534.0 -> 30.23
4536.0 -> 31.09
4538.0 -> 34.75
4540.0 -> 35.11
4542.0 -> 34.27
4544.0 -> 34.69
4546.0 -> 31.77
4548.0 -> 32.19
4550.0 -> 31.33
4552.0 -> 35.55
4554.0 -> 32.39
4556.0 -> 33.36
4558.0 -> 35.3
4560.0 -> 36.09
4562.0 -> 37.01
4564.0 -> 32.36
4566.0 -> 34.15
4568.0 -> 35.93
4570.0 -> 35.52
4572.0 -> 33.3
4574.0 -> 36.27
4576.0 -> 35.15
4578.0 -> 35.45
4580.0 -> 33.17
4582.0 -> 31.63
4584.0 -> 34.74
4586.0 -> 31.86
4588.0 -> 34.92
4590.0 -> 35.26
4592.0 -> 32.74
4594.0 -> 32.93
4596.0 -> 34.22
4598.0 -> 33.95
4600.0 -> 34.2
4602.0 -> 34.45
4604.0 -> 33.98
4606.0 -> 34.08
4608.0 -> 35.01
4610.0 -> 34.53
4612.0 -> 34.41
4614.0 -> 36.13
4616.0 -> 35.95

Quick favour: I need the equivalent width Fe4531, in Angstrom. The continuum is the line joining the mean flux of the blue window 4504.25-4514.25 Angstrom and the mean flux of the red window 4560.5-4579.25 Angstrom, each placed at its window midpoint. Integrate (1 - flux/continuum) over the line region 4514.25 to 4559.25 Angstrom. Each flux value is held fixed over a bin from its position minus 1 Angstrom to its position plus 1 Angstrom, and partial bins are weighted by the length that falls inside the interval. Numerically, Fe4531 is 2.4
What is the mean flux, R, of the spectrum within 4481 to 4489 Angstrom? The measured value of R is 34.1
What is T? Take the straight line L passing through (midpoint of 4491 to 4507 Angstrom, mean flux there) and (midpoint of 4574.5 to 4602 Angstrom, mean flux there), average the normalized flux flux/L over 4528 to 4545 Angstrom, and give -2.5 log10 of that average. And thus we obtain 0.03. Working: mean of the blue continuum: 33.6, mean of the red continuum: 33.9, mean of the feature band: 32.8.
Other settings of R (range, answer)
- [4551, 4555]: 34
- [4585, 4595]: 33.5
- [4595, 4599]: 34.1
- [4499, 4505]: 33.7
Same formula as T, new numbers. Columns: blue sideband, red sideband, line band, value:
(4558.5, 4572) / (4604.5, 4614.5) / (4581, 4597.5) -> 0.04 mag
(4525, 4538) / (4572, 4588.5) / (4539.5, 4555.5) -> -0.04 mag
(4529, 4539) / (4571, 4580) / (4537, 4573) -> -0.03 mag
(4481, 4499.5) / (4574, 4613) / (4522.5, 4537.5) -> 0.06 mag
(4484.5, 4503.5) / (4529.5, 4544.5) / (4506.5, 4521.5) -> -0.05 mag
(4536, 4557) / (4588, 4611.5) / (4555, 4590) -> -0.02 mag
